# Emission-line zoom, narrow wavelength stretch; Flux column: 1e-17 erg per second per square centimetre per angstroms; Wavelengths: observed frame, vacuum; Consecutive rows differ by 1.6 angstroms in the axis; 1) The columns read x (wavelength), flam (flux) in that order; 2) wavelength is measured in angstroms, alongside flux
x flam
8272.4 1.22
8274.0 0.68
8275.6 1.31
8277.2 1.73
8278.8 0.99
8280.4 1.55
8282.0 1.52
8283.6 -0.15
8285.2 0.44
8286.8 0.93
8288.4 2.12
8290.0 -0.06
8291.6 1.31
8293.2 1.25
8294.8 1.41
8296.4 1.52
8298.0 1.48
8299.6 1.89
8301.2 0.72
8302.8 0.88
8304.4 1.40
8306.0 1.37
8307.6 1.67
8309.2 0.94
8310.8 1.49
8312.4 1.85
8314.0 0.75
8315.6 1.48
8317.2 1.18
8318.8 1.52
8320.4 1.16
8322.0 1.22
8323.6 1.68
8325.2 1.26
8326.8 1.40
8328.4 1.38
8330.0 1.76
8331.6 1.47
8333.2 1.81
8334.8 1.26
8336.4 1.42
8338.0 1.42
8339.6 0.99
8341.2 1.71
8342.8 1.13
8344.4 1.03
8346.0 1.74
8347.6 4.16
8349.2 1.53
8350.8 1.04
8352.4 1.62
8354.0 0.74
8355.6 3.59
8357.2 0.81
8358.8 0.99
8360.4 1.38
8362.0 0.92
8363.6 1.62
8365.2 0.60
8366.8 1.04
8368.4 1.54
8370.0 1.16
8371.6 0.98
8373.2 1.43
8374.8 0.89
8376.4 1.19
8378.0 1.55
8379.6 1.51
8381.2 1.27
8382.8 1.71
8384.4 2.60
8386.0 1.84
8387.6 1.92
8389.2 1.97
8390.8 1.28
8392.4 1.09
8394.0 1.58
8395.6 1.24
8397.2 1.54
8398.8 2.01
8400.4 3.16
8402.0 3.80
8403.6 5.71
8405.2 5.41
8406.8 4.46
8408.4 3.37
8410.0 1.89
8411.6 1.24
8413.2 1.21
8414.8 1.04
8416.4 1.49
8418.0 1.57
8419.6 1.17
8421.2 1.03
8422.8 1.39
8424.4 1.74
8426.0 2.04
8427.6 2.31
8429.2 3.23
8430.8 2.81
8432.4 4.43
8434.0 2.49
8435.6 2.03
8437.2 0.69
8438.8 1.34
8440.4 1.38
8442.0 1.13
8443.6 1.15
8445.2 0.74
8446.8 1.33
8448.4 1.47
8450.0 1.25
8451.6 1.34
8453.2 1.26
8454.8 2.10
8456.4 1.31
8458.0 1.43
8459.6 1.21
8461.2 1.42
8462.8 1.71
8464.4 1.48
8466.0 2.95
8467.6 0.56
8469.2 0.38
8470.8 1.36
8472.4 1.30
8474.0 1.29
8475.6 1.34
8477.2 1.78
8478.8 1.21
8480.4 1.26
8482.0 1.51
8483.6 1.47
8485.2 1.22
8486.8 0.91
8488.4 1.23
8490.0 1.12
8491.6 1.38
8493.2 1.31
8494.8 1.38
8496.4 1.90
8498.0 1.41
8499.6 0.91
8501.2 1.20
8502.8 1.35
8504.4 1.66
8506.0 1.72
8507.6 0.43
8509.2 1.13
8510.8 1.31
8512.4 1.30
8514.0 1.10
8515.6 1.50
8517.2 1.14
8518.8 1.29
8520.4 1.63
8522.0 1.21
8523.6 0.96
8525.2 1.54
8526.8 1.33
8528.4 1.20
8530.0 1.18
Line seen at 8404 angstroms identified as H-alpha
